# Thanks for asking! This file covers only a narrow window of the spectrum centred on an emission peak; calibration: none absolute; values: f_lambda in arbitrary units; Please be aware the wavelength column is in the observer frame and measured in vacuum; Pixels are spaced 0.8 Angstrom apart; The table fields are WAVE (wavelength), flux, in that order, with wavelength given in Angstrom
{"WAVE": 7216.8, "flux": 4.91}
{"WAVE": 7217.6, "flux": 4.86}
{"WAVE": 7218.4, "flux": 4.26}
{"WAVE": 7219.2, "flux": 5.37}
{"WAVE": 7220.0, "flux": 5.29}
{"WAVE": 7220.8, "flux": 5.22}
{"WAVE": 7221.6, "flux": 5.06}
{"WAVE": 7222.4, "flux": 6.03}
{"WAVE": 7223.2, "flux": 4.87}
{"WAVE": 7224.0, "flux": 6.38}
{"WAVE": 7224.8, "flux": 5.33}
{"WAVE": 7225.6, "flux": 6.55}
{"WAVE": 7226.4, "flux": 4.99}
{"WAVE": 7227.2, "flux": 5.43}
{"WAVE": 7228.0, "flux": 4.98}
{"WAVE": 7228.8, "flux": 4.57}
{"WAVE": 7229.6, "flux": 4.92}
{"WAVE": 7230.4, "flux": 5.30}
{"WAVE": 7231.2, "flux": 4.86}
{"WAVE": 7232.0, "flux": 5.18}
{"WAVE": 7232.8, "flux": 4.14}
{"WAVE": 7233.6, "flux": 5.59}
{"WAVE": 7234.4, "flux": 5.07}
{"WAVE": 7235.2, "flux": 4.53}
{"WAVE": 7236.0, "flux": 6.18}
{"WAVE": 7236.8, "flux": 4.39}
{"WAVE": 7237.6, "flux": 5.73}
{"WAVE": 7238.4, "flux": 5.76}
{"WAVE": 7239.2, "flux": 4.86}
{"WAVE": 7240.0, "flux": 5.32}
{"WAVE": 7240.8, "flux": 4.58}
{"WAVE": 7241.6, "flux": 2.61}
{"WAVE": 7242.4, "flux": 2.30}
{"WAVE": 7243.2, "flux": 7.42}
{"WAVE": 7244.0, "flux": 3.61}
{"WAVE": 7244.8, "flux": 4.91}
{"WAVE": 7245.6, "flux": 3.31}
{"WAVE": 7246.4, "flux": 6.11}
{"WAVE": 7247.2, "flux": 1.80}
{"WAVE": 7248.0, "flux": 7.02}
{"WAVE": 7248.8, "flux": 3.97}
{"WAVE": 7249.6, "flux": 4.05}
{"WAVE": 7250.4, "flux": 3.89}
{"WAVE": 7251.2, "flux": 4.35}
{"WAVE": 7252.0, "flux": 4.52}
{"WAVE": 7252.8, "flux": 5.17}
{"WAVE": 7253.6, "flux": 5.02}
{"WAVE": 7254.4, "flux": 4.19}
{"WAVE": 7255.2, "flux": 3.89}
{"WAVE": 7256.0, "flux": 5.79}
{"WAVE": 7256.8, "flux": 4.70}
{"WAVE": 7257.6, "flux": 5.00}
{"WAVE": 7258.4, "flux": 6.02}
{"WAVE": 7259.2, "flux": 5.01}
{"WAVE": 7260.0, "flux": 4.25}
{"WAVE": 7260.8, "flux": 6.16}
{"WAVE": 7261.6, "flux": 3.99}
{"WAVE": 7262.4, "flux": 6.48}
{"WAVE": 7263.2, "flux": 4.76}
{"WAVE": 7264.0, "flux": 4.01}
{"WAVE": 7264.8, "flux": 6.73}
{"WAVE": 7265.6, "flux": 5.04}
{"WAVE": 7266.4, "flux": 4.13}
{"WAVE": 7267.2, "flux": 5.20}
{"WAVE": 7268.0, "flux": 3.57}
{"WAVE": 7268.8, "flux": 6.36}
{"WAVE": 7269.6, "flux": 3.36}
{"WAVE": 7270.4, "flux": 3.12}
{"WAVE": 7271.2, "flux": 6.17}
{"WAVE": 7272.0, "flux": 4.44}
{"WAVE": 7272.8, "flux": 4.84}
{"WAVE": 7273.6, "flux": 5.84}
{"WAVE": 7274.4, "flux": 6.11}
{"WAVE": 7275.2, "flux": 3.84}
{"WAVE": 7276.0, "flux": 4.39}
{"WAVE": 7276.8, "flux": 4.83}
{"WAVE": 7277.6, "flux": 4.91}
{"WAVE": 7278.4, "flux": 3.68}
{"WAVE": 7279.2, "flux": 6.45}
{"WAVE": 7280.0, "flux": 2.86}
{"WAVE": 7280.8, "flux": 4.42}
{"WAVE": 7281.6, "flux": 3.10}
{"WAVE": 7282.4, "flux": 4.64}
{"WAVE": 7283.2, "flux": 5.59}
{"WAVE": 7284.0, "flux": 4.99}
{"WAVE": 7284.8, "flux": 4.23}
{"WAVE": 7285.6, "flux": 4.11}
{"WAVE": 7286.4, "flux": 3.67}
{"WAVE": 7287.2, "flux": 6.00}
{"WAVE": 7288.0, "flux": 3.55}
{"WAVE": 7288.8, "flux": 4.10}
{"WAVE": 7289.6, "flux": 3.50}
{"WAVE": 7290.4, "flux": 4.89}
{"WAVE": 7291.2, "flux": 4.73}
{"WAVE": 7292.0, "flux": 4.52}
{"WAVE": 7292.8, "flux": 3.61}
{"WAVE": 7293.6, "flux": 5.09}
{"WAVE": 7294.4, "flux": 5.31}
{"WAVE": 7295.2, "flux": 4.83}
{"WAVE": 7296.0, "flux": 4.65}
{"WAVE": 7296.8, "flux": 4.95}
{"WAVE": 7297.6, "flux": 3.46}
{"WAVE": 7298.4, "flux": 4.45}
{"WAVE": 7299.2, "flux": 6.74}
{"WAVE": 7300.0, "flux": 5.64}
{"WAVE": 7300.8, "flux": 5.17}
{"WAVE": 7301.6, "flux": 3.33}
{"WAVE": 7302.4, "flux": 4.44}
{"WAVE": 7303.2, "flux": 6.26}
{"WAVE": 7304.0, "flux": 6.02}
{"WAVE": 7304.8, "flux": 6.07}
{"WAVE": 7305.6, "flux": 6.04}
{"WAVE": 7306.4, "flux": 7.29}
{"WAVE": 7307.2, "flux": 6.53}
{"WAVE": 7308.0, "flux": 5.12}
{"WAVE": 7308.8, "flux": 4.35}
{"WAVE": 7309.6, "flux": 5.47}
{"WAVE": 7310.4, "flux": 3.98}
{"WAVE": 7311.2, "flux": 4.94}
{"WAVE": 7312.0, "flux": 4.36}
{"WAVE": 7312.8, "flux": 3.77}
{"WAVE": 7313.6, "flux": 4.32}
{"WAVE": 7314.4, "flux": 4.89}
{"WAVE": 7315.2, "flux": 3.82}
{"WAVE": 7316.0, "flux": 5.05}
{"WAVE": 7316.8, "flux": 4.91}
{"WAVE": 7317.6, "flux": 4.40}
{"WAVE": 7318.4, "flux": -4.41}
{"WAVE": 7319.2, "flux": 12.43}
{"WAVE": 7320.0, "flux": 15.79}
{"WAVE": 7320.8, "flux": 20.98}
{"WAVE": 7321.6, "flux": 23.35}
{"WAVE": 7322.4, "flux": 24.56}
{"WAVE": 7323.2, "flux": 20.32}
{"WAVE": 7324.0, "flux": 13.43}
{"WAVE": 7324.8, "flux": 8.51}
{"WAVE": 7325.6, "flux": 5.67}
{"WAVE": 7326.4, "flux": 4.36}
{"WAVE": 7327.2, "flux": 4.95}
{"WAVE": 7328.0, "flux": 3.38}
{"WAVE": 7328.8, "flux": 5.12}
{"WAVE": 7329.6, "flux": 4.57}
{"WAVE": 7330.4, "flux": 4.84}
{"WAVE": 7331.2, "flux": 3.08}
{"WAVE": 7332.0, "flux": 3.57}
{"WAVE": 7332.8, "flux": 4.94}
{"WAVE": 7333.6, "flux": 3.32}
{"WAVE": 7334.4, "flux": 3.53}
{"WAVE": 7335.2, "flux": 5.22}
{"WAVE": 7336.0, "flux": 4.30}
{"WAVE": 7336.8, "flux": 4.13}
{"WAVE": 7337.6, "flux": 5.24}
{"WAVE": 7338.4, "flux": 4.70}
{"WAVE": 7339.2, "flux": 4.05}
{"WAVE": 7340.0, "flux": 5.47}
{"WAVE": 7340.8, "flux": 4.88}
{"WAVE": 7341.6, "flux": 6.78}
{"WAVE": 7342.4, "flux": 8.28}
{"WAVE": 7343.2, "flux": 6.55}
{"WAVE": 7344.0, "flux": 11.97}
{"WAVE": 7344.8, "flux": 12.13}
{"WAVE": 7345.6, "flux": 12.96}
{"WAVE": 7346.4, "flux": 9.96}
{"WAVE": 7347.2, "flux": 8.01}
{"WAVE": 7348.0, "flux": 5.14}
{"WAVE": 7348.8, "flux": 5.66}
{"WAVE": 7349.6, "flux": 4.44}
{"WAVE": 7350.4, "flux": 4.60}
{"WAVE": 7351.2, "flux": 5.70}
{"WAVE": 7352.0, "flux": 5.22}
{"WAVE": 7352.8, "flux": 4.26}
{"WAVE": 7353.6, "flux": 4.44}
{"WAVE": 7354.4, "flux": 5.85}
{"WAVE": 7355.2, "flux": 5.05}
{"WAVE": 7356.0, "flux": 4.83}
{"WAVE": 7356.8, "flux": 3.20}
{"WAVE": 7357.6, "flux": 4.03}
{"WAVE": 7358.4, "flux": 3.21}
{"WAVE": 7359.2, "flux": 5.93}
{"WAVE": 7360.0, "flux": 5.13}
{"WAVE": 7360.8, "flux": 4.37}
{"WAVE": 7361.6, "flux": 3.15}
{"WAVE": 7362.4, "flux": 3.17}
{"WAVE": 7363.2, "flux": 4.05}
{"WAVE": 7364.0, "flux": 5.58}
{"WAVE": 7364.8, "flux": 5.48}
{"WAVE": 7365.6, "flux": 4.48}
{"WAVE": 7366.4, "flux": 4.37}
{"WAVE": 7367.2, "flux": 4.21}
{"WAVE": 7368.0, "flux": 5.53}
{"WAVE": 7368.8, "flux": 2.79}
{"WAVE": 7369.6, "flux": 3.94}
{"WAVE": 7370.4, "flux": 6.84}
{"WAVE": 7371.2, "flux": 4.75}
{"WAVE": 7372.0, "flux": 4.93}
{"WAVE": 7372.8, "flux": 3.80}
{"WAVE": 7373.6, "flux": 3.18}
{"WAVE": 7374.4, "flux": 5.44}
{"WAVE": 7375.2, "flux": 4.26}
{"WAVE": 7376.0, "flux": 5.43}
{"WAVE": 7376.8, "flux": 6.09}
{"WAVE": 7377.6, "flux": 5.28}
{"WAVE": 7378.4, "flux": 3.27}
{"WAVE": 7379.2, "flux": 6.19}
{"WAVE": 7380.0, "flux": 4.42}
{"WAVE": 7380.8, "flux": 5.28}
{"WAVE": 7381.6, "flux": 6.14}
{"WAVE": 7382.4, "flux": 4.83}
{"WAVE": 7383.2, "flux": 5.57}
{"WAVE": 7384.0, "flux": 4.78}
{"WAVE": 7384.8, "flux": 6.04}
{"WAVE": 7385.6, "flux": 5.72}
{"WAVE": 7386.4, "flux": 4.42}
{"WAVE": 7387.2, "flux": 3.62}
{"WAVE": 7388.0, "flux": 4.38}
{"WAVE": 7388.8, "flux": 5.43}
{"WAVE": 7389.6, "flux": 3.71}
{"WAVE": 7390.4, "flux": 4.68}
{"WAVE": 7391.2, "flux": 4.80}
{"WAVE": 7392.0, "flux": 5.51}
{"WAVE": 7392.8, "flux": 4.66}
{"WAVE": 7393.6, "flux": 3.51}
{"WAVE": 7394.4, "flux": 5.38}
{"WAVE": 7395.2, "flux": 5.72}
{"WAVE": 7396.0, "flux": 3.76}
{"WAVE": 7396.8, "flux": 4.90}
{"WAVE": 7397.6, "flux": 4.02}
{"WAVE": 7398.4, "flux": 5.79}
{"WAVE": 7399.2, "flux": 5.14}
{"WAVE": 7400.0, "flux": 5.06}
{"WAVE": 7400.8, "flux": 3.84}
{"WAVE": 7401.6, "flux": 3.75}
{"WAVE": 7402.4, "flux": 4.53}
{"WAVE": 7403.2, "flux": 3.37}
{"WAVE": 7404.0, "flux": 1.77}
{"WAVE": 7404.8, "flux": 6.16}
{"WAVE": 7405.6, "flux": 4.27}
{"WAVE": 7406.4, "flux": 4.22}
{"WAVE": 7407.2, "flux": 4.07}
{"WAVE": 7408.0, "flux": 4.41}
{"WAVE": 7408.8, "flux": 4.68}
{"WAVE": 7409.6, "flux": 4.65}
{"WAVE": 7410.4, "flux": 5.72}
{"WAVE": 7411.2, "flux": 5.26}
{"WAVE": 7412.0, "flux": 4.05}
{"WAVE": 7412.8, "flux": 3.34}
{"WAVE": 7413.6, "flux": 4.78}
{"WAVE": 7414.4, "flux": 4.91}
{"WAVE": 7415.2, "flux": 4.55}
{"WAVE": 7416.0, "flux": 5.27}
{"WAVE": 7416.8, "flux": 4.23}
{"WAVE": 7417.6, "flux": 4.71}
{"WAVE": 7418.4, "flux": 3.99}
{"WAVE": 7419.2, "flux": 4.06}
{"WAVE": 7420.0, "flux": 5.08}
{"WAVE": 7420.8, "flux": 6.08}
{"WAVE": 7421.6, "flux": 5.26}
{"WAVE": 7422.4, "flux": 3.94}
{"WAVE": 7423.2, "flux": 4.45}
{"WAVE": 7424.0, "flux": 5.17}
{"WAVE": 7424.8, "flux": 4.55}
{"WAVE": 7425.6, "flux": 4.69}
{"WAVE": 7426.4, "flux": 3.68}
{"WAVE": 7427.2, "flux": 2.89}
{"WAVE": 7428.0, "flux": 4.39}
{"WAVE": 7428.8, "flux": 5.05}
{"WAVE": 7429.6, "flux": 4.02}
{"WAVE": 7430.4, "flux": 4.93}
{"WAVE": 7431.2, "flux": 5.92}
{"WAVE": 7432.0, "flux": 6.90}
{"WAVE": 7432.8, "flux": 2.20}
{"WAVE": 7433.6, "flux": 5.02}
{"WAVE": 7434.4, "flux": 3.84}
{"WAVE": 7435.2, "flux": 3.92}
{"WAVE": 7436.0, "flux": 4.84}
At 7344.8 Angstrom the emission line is [N II]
